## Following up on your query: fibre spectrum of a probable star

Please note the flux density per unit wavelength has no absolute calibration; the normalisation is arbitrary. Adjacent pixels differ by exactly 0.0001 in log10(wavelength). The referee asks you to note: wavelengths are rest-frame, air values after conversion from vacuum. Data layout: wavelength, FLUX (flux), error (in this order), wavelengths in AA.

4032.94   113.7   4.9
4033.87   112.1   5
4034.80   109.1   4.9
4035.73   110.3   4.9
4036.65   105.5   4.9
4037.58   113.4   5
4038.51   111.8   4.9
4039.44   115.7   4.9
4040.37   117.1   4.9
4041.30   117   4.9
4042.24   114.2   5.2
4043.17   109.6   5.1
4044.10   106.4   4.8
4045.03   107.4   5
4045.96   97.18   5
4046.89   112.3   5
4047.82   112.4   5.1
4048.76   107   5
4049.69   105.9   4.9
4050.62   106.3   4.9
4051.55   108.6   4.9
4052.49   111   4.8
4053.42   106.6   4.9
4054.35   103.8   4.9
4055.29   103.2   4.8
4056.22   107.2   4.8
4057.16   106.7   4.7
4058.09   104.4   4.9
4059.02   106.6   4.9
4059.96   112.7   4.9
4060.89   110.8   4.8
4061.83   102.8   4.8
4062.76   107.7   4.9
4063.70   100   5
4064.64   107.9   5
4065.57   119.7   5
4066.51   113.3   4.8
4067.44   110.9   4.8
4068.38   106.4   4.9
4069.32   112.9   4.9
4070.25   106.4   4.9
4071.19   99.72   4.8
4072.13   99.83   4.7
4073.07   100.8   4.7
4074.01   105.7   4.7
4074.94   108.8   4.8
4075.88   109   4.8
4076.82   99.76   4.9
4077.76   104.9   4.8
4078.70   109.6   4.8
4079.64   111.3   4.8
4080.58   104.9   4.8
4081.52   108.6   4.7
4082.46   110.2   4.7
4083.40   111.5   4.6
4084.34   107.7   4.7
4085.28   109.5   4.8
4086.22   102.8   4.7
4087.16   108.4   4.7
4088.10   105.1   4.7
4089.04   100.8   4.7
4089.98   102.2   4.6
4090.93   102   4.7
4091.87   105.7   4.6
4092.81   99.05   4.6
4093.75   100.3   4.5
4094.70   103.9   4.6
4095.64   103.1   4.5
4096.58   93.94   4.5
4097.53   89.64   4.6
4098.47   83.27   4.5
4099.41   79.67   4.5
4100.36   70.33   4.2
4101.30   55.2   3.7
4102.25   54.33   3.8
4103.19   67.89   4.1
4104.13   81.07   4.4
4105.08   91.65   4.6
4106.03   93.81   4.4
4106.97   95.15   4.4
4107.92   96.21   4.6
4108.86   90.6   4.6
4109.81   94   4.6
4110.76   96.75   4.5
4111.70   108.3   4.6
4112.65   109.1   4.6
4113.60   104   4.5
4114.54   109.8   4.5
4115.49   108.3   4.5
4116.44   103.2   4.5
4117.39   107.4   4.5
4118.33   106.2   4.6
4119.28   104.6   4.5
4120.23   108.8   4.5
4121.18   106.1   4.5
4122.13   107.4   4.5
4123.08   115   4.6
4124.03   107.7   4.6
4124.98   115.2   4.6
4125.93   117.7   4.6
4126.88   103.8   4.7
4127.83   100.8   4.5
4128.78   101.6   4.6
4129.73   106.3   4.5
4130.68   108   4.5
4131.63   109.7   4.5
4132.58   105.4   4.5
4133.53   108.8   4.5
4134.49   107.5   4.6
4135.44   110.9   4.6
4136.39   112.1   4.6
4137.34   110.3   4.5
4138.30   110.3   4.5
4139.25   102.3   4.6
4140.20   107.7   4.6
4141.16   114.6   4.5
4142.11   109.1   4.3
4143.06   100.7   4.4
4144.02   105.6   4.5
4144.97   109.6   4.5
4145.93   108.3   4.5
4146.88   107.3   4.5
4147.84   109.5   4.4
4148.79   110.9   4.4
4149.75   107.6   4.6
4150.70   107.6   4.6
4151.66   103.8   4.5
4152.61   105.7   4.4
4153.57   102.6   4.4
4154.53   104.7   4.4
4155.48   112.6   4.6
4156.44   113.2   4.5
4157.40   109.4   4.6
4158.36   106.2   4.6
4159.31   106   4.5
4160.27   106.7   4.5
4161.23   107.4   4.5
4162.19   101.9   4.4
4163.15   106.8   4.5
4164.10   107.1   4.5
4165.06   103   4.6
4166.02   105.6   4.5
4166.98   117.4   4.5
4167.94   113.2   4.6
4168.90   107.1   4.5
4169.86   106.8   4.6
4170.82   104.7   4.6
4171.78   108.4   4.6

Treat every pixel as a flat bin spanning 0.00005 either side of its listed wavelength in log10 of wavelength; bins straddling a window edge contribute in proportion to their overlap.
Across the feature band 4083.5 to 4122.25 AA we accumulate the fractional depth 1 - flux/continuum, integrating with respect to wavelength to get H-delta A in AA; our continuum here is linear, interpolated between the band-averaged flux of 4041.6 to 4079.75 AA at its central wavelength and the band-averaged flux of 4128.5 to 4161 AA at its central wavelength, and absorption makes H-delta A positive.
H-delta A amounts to 3.9 AA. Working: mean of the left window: 107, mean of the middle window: 96.8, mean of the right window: 108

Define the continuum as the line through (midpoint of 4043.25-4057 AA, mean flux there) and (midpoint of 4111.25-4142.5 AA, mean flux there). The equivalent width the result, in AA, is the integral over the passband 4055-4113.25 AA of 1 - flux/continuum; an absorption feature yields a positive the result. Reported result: 3.8 AA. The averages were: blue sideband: 107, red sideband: 108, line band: 100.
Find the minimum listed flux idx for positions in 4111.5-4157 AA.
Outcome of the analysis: 100.7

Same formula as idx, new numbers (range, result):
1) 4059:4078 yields 99.72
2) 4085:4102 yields 55.2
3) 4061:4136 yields 54.33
